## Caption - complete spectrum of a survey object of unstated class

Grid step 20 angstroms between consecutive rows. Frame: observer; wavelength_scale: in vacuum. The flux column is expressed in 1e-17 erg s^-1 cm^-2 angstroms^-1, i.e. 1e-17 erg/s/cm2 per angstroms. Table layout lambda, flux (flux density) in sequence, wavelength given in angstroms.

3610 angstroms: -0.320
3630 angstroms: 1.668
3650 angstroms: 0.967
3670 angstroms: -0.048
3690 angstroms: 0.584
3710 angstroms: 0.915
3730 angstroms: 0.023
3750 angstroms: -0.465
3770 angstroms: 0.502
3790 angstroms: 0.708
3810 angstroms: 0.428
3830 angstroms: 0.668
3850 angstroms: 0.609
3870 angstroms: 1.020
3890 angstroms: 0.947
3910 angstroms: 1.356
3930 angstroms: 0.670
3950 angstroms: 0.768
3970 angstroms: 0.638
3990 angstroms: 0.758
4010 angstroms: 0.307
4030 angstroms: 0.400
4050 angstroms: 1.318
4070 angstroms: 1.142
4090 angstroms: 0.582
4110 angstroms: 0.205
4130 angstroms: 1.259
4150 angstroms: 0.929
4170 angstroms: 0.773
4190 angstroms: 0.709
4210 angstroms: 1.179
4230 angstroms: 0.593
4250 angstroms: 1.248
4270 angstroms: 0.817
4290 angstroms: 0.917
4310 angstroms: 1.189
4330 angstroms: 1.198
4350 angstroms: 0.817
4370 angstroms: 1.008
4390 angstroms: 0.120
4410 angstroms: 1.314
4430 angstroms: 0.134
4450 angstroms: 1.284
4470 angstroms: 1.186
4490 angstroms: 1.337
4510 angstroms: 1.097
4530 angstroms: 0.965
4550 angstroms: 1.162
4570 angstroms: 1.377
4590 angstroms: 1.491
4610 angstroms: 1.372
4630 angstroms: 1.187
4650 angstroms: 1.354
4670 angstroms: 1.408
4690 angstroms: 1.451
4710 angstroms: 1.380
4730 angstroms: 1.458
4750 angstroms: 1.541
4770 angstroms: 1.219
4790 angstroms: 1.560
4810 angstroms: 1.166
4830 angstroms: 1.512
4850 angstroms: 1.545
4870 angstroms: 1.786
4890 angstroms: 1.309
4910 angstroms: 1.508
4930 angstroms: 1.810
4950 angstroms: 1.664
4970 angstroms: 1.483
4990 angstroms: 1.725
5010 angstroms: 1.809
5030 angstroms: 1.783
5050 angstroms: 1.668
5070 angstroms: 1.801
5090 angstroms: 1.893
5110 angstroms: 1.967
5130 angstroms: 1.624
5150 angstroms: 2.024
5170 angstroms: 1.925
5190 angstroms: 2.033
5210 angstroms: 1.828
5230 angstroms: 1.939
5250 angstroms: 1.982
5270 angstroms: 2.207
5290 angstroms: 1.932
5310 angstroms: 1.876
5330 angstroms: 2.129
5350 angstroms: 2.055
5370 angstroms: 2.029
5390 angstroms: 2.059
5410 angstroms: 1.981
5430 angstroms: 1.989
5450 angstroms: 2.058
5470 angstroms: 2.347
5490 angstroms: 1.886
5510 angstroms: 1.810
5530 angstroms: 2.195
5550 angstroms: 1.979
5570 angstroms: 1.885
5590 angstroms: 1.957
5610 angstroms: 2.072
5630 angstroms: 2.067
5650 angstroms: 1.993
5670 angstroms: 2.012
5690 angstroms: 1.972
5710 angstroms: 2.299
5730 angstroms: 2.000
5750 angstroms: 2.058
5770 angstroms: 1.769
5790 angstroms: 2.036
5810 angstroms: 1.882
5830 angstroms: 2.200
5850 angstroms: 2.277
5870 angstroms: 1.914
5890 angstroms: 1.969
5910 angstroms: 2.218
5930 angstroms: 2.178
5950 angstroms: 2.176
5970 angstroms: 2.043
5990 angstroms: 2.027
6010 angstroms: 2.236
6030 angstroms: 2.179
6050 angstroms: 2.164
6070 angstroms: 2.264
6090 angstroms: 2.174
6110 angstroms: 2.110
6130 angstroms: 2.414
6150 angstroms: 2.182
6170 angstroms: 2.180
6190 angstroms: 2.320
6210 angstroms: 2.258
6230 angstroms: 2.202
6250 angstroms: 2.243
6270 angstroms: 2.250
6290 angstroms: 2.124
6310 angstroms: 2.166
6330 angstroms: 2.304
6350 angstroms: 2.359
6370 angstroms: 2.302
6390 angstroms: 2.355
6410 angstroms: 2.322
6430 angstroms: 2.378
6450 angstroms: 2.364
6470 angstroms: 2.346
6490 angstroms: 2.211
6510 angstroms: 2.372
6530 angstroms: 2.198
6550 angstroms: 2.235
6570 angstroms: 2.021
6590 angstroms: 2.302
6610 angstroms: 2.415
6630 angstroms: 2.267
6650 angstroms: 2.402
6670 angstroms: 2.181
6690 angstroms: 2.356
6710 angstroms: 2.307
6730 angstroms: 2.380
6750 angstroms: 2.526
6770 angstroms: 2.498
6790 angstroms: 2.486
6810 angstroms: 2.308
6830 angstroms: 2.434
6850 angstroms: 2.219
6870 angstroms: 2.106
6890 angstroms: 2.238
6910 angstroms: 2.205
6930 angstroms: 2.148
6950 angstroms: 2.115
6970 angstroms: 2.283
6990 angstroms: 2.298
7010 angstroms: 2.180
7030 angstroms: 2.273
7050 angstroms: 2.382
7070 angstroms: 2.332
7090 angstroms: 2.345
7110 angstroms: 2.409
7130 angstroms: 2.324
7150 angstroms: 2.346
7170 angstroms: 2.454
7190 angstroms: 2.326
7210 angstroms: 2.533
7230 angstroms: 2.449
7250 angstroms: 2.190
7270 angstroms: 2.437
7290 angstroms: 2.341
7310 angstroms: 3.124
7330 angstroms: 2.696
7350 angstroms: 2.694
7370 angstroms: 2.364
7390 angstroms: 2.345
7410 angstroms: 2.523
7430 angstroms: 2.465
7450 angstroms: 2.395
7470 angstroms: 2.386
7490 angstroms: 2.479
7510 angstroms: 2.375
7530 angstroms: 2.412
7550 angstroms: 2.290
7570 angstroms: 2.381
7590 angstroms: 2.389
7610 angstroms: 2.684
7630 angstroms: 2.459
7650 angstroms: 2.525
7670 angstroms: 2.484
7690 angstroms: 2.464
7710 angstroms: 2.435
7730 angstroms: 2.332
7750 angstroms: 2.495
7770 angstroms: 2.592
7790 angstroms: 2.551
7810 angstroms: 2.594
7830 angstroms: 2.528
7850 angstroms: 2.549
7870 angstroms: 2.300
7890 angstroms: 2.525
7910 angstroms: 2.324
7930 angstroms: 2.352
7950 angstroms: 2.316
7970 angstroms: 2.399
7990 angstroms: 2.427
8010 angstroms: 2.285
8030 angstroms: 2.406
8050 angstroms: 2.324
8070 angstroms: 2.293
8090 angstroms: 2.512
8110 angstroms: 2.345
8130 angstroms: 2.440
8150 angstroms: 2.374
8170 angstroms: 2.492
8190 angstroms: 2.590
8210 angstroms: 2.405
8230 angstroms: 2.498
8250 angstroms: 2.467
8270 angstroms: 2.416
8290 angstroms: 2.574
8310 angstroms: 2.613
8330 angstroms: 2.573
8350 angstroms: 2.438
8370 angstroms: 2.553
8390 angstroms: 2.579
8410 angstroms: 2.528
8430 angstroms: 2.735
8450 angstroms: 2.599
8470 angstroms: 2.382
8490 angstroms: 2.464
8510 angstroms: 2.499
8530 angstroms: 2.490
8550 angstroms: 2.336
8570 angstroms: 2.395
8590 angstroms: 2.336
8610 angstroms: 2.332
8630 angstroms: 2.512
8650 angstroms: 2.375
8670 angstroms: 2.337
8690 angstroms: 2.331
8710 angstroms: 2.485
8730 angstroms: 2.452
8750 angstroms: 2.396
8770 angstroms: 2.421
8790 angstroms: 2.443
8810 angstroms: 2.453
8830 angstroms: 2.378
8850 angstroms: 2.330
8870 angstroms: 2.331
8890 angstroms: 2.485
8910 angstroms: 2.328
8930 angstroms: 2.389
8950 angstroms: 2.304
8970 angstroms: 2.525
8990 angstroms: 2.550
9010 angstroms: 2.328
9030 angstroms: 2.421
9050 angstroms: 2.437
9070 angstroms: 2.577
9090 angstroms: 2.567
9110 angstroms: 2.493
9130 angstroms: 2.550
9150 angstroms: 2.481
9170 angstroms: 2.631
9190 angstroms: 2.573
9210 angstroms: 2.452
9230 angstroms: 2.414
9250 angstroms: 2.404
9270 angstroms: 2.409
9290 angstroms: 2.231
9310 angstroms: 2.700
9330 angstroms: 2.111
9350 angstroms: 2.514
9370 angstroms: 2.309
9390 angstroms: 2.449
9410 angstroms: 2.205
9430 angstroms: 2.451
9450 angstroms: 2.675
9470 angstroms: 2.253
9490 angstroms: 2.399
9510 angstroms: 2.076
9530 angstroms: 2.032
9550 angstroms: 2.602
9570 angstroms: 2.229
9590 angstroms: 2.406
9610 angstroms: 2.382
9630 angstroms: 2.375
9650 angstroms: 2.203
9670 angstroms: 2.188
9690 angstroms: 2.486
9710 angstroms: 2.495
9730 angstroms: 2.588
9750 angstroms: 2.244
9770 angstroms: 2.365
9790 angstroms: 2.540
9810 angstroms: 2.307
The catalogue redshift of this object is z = 0.11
